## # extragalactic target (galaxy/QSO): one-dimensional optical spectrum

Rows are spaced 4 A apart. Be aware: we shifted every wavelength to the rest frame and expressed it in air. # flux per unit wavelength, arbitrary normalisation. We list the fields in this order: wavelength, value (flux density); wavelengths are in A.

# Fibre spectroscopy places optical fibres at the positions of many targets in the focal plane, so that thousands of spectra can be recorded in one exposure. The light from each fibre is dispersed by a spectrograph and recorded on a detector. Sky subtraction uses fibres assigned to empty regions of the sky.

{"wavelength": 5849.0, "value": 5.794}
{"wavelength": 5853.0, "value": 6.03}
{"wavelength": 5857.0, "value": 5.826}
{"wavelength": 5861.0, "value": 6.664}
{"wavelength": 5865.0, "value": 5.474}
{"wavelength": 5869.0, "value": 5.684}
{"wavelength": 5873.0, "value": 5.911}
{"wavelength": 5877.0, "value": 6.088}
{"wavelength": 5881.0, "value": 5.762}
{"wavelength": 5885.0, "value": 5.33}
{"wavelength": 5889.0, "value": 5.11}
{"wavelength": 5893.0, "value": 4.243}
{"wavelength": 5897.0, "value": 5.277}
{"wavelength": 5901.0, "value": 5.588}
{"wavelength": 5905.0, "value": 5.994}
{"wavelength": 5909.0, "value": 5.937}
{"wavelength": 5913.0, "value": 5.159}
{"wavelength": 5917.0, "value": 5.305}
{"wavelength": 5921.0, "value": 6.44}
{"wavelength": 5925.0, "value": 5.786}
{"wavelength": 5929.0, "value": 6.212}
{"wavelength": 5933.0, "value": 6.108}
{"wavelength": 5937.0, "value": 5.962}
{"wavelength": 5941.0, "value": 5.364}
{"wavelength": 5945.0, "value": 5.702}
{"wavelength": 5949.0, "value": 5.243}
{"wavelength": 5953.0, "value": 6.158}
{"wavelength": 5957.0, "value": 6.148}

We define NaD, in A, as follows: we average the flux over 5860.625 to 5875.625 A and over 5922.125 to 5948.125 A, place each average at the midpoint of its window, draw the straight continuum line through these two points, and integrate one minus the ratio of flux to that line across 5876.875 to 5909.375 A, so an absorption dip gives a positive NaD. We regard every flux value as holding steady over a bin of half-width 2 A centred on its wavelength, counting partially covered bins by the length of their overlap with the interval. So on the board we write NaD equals 2.40 A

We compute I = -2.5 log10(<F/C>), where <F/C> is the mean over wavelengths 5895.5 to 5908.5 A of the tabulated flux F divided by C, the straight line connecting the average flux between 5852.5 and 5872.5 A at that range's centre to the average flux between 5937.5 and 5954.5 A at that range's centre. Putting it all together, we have 0.02 mag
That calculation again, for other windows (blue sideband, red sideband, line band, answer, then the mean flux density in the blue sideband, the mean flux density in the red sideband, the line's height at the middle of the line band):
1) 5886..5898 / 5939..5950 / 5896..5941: -0.123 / 4.88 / 5.45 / 5.17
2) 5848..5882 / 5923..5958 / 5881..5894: 0.163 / 5.92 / 5.85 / 5.9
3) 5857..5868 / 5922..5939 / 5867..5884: 0.031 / 5.99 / 6.04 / 6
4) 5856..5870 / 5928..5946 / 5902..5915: 0.038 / 5.93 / 5.86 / 5.89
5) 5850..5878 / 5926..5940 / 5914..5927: 0.040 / 5.94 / 6.02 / 6.01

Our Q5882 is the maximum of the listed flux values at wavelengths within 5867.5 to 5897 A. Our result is 6.088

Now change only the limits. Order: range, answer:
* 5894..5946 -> 6.44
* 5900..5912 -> 5.994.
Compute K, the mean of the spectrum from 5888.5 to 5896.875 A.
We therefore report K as 4.73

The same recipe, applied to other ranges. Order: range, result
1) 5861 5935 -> 5.66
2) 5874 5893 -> 5.45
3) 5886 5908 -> 5.28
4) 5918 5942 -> 5.98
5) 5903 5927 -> 5.77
